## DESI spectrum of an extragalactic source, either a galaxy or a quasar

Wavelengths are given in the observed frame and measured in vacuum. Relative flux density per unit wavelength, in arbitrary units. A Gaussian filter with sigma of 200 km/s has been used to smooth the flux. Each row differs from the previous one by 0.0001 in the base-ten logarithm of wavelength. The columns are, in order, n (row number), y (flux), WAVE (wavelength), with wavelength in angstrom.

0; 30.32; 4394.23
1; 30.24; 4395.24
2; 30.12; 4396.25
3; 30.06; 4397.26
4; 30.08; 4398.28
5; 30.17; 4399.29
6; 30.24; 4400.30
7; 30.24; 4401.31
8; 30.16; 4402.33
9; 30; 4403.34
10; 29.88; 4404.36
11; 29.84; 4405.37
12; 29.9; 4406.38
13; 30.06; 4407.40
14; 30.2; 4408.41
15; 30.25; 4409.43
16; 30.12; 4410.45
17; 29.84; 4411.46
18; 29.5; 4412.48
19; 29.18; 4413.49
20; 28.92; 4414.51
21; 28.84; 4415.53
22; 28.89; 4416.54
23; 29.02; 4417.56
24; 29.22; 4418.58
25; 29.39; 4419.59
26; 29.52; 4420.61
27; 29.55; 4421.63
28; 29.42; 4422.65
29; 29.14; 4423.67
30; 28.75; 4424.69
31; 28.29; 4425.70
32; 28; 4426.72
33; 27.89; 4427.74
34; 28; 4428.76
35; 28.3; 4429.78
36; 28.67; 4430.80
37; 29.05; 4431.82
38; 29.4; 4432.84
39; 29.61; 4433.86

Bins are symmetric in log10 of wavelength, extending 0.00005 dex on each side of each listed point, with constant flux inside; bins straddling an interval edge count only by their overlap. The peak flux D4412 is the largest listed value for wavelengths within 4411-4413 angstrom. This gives 29.84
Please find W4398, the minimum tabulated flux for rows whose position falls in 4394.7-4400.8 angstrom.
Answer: 30.06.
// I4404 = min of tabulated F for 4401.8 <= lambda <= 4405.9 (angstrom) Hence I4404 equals 29.84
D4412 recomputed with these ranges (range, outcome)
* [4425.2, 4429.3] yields 28.29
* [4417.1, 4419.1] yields 29.22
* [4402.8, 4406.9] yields 30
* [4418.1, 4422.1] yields 29.55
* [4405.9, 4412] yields 30.25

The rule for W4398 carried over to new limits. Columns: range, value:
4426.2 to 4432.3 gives 27.89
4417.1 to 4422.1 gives 29.02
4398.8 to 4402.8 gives 30.16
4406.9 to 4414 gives 29.18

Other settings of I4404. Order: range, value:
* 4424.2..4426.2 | 28.29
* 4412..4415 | 28.92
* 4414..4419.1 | 28.84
